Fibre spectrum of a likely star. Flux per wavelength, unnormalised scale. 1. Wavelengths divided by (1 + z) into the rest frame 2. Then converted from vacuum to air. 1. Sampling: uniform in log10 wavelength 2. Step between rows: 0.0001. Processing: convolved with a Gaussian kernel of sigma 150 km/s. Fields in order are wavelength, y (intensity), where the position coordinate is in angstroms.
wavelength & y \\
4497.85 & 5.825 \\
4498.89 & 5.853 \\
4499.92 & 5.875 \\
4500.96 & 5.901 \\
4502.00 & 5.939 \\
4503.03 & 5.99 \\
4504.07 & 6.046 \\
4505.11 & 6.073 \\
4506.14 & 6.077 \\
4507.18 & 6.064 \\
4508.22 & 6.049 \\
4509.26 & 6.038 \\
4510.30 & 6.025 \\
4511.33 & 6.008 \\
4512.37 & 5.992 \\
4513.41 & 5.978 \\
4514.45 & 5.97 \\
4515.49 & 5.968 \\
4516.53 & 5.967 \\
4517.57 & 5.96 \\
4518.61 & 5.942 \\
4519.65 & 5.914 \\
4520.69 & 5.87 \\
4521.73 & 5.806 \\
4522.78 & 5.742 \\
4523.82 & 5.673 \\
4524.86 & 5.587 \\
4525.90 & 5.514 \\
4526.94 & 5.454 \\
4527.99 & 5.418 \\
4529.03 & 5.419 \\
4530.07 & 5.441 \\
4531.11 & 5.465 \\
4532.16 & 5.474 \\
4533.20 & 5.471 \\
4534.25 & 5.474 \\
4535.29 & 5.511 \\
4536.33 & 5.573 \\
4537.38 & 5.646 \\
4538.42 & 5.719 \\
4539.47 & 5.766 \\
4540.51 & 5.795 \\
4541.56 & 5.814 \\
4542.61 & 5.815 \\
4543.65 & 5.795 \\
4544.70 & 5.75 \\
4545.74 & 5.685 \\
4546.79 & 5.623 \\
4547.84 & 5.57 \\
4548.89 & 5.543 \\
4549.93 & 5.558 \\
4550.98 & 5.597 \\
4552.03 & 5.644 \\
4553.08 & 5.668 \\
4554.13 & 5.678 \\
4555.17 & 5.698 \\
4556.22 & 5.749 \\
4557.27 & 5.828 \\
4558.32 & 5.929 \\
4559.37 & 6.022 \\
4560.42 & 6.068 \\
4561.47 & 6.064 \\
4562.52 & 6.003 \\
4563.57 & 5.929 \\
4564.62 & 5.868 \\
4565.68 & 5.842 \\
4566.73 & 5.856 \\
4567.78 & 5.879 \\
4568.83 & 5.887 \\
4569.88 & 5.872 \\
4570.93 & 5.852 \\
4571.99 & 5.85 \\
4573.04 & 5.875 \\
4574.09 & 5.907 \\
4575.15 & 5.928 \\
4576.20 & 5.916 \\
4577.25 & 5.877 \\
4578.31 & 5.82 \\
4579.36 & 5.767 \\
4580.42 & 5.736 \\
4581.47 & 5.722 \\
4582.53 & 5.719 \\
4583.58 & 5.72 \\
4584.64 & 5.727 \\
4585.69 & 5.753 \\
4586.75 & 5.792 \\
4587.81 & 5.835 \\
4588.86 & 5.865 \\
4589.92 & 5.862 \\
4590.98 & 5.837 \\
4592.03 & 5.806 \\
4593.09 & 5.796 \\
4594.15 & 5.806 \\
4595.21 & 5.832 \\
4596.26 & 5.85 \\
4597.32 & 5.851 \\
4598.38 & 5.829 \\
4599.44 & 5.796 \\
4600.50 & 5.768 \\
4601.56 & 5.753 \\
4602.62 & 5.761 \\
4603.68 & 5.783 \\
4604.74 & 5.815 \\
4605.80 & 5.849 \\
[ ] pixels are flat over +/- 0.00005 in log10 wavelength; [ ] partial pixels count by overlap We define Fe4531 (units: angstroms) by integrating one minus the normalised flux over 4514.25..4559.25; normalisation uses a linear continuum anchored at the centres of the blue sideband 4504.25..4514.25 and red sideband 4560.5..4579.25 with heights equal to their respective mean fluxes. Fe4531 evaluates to 2.15 angstroms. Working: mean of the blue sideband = 6.03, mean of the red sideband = 5.9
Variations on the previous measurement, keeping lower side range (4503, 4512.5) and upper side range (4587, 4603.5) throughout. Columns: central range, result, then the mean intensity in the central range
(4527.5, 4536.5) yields 0.77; 5.47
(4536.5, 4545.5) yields 0.31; 5.75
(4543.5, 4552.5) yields 0.46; 5.63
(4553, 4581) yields 0.09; 5.87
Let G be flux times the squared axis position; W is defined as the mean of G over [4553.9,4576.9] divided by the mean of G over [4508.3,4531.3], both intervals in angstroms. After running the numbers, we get 1.04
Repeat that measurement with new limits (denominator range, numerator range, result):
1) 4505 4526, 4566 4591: 1.01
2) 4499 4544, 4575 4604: 1.03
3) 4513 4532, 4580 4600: 1.04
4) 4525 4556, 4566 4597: 1.06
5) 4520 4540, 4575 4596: 1.07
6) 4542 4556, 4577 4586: 1.03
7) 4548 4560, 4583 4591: 1.03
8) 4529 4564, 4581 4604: 1.04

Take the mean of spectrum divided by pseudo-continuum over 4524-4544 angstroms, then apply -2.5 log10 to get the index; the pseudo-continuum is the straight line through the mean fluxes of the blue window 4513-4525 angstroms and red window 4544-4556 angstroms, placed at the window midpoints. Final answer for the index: 0.03 mag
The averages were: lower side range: 5.87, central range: 5.59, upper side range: 5.64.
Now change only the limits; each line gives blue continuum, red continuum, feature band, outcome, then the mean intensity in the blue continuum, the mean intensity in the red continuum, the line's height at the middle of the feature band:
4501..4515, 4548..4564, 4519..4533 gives 0.06 mag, 6.02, 5.79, 5.93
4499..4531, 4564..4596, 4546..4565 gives 0.01 mag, 5.85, 5.83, 5.84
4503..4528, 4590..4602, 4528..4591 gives 0.02 mag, 5.89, 5.81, 5.85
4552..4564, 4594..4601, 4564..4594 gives 0.00 mag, 5.87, 5.82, 5.84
